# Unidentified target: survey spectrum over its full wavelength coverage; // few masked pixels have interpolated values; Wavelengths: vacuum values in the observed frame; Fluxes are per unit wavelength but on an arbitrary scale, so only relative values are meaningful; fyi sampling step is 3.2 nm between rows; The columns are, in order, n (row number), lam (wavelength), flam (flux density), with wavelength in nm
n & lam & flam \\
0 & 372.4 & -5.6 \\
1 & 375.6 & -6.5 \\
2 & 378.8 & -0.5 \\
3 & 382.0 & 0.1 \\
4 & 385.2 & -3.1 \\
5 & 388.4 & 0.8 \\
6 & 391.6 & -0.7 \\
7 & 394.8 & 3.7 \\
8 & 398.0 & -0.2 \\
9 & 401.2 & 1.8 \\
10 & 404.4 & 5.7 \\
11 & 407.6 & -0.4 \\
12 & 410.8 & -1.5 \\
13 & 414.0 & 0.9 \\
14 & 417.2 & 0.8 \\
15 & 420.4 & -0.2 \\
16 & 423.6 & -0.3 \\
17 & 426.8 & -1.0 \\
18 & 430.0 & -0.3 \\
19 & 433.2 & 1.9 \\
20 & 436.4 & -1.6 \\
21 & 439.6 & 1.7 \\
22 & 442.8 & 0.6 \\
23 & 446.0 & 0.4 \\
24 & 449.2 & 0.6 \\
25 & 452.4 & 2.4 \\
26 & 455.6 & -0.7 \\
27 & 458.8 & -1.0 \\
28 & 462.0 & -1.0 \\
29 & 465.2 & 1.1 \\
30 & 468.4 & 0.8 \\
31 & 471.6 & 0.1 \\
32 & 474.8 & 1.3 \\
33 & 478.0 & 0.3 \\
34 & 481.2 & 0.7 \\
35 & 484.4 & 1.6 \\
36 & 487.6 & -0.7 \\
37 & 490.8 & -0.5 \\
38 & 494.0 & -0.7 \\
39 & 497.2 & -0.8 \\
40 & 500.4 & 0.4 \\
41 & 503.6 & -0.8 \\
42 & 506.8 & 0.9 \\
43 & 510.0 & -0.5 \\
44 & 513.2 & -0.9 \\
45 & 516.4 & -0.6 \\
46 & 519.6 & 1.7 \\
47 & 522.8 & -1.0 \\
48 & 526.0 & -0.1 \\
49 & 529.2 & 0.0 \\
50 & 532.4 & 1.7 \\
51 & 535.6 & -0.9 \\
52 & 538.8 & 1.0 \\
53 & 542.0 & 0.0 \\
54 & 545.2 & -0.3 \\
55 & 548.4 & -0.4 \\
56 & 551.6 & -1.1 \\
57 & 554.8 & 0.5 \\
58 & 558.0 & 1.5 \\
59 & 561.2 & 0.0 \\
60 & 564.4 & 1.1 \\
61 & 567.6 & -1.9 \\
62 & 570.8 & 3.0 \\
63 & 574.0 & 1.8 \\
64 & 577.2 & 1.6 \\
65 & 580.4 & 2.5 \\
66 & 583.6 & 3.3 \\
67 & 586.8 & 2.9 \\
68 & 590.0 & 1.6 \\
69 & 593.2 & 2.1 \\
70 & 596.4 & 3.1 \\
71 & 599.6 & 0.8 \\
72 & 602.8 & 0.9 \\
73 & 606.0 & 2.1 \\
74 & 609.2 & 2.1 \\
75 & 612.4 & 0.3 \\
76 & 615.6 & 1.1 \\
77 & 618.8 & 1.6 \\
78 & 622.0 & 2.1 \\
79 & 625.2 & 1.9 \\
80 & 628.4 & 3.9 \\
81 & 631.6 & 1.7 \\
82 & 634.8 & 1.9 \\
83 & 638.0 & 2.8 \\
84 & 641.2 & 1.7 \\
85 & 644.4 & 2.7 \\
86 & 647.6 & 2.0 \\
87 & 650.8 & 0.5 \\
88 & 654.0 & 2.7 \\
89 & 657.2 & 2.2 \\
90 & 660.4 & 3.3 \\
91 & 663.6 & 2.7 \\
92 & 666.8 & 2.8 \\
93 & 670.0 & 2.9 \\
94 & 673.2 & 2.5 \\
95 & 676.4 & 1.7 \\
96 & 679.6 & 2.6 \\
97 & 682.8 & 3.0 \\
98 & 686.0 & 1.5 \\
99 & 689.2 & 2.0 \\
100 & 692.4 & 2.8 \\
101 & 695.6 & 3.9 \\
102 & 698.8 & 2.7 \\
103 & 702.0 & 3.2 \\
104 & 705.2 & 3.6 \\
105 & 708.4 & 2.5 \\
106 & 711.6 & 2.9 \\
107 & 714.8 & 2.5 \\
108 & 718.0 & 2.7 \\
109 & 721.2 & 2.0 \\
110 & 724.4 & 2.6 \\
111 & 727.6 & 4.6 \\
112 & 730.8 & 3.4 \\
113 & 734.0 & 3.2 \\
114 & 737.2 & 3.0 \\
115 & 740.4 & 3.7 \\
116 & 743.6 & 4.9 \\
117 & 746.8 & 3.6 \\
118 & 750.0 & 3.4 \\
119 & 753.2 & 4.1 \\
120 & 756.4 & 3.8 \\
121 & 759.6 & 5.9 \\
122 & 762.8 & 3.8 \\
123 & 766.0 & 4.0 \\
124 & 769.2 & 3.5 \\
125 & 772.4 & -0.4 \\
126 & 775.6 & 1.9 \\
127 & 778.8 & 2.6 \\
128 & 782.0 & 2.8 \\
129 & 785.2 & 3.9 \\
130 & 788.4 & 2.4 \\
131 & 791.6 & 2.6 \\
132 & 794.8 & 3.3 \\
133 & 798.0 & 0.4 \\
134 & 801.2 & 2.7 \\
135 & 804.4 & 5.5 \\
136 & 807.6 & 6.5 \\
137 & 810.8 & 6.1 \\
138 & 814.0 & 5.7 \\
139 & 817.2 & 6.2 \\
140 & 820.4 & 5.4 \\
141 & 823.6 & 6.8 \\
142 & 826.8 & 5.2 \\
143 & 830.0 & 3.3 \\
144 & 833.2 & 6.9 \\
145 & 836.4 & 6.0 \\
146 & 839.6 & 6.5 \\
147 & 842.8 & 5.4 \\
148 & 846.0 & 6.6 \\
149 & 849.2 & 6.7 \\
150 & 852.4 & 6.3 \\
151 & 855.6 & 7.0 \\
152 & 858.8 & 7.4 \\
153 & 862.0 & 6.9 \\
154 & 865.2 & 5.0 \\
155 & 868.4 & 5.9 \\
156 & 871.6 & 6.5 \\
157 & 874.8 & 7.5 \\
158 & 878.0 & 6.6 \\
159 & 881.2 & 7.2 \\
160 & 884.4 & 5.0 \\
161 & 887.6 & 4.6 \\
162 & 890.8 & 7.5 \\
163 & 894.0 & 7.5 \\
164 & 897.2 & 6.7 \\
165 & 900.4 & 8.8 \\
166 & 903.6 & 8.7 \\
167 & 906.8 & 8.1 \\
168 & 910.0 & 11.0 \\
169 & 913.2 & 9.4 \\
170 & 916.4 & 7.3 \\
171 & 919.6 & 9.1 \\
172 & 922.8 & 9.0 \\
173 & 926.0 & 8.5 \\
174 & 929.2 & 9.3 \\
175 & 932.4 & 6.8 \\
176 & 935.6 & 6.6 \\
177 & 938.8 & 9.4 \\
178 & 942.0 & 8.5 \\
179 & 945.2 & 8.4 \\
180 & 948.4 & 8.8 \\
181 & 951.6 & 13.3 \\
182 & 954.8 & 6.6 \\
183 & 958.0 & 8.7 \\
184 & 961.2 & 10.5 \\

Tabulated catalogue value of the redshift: 1.01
